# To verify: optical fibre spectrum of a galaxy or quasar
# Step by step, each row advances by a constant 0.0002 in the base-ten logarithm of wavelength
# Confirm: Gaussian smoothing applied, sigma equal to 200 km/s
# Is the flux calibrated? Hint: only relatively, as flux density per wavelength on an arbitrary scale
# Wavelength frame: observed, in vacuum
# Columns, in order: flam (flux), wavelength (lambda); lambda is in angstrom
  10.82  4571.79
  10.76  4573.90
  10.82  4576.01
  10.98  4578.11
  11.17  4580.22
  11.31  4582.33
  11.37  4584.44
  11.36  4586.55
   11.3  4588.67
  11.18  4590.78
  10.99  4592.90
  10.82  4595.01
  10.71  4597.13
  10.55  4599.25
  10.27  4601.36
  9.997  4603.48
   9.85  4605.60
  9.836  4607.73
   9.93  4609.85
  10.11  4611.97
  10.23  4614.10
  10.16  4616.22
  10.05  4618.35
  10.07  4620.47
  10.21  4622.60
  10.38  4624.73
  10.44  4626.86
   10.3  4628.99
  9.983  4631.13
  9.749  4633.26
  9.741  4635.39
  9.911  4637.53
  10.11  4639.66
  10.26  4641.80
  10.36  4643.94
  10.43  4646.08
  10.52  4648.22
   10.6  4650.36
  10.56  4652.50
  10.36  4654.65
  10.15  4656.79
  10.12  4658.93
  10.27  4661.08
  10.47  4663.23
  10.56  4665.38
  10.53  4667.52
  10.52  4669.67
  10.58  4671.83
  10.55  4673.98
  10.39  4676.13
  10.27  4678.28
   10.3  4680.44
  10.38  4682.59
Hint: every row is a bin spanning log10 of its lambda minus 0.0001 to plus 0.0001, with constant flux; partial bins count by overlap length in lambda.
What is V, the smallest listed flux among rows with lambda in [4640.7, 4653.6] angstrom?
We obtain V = 10.26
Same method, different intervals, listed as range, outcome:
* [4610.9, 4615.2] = 10.11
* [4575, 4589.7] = 10.82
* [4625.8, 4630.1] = 10.3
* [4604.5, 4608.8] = 9.836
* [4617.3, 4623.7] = 10.05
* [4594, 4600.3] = 10.55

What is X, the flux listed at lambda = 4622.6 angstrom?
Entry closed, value 10.21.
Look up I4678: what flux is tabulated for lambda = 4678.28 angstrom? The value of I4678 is 10.27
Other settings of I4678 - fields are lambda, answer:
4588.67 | 11.3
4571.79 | 10.82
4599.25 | 10.55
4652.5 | 10.56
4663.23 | 10.47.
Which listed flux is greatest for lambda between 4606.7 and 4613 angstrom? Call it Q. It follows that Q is 10.11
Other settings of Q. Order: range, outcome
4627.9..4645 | 10.36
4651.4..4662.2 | 10.56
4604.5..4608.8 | 9.85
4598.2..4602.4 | 10.55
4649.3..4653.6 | 10.6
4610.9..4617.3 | 10.23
